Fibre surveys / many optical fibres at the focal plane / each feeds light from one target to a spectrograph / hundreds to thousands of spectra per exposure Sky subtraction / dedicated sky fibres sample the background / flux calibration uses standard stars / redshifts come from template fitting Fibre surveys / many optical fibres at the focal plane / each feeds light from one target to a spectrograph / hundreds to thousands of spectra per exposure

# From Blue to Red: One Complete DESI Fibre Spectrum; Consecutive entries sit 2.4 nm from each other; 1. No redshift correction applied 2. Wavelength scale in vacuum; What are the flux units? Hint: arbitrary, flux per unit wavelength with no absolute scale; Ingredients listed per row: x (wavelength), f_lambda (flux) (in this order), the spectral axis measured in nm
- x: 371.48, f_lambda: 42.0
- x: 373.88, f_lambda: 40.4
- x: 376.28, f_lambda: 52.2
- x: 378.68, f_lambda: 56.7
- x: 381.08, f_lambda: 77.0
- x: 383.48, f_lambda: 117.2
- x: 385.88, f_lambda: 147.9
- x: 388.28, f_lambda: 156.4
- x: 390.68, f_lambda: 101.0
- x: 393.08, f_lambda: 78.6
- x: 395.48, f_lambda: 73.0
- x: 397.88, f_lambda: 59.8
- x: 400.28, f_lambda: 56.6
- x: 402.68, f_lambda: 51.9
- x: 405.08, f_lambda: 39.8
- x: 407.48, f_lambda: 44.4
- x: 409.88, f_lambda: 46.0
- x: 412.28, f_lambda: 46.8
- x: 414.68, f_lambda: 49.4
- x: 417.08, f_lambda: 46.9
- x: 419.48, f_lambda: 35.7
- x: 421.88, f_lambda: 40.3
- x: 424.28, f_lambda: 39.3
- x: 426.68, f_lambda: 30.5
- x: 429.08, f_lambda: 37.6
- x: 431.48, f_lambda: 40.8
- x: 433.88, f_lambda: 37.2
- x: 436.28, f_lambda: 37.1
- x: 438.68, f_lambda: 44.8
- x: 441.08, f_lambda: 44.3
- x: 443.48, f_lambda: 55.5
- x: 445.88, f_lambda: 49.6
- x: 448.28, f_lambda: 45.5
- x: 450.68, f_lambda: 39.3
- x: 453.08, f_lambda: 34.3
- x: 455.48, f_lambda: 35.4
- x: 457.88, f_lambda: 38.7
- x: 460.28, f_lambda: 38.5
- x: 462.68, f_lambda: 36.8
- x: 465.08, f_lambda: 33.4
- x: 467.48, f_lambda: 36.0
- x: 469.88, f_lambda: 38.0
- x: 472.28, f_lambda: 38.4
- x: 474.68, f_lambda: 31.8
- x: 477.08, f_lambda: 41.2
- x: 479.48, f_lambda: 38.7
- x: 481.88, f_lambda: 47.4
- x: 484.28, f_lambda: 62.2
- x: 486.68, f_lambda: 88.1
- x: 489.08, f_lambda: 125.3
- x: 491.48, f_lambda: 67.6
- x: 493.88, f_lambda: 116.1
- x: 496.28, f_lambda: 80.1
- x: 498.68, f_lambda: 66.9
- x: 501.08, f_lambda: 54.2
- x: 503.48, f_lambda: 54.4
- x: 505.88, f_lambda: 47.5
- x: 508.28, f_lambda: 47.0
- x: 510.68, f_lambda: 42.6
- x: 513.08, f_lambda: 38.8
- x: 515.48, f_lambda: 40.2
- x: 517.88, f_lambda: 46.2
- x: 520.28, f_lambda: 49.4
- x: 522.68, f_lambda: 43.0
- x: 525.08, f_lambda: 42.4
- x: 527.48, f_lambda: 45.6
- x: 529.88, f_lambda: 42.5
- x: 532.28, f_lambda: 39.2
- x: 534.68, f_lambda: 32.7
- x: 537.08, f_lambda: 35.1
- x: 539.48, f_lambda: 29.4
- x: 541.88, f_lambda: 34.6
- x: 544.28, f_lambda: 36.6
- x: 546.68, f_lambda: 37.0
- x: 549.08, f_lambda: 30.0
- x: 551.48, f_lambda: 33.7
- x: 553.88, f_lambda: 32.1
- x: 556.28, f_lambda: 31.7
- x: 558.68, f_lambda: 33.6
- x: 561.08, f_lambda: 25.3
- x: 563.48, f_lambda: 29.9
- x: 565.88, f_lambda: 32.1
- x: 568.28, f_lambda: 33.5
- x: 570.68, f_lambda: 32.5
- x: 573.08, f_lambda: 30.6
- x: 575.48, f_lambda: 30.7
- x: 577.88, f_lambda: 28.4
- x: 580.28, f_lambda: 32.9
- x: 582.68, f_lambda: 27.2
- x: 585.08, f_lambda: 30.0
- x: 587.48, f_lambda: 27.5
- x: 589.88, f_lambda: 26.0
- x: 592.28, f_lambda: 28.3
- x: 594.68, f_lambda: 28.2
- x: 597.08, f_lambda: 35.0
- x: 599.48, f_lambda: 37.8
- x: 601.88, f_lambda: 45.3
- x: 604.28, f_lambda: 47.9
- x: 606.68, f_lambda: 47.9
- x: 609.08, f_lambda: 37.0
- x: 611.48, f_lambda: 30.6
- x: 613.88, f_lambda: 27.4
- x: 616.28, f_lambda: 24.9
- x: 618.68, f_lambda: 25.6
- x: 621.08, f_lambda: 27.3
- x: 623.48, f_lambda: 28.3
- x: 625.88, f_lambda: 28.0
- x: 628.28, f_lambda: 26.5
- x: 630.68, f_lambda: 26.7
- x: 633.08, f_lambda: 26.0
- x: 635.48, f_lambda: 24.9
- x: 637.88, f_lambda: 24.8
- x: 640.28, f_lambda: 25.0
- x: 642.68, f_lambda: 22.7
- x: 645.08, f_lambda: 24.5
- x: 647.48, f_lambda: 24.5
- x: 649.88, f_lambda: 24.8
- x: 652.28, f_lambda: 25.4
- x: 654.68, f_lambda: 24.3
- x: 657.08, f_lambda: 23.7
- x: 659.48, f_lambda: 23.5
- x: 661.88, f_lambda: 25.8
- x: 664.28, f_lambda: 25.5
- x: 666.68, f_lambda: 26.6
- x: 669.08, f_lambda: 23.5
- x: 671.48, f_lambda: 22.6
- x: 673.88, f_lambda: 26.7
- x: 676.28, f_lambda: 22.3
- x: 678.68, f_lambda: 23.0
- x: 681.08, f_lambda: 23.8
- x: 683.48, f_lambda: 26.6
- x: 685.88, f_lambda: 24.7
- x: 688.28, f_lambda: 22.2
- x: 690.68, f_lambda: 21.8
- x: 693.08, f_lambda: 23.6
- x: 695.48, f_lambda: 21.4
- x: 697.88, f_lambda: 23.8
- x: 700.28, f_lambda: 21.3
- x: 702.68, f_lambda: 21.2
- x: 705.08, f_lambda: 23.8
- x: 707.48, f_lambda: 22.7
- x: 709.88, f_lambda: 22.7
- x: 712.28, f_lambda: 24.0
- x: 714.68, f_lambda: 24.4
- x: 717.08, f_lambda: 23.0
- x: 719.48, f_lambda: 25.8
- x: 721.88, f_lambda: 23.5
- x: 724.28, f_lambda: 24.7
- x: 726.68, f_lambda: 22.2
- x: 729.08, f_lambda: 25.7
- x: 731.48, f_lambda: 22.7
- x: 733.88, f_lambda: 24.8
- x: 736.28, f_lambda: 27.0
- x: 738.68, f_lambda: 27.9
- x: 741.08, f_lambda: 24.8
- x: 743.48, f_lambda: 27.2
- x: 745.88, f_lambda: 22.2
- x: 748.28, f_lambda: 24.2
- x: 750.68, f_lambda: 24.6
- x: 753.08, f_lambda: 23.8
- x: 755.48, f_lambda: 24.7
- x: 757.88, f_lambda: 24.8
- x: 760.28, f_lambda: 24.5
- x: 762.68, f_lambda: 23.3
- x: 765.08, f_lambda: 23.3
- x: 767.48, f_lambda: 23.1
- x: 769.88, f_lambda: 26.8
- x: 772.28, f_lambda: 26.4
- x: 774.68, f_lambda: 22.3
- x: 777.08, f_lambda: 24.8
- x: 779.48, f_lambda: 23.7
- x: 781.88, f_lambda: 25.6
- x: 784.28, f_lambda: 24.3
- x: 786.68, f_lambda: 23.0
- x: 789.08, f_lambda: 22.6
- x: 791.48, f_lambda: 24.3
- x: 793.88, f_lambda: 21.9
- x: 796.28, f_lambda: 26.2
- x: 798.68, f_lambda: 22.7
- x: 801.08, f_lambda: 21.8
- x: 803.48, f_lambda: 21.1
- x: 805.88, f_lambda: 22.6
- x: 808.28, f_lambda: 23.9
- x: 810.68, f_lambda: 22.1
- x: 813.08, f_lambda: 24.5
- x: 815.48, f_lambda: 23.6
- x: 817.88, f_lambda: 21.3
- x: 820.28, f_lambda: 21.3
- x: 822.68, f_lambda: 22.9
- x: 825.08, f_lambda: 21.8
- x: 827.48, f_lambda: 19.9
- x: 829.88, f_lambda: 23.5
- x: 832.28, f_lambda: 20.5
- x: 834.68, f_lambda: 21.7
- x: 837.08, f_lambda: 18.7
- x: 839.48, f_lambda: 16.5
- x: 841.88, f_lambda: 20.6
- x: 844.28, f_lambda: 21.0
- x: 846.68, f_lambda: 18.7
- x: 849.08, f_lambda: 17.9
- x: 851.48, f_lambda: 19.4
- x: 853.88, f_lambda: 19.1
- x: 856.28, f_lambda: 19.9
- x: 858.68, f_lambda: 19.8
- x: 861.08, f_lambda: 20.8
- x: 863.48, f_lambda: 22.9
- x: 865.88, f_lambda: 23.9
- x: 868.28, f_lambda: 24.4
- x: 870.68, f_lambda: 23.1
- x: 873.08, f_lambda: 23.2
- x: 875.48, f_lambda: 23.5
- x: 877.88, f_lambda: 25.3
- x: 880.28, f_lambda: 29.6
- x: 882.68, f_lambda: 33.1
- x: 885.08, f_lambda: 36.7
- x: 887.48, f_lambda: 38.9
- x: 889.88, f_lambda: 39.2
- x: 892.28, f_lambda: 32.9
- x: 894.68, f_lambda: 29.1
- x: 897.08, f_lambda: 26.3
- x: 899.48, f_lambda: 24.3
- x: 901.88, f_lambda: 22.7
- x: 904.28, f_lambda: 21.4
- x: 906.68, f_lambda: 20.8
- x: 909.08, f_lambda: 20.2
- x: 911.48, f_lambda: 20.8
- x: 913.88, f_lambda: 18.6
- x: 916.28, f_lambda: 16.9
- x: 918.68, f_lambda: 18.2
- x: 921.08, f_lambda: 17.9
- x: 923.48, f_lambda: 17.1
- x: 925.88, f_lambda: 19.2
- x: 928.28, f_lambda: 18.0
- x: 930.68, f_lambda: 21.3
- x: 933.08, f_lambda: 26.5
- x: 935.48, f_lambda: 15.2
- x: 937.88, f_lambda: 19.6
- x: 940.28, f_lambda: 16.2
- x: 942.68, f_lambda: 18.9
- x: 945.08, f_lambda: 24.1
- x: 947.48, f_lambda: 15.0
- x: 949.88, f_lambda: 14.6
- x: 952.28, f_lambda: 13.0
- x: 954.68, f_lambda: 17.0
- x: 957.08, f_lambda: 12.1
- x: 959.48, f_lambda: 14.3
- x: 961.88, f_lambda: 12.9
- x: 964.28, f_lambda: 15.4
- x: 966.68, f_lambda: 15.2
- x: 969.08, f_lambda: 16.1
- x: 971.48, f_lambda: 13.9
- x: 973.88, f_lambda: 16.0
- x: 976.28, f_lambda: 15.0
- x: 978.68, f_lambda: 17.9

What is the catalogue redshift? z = 2.17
